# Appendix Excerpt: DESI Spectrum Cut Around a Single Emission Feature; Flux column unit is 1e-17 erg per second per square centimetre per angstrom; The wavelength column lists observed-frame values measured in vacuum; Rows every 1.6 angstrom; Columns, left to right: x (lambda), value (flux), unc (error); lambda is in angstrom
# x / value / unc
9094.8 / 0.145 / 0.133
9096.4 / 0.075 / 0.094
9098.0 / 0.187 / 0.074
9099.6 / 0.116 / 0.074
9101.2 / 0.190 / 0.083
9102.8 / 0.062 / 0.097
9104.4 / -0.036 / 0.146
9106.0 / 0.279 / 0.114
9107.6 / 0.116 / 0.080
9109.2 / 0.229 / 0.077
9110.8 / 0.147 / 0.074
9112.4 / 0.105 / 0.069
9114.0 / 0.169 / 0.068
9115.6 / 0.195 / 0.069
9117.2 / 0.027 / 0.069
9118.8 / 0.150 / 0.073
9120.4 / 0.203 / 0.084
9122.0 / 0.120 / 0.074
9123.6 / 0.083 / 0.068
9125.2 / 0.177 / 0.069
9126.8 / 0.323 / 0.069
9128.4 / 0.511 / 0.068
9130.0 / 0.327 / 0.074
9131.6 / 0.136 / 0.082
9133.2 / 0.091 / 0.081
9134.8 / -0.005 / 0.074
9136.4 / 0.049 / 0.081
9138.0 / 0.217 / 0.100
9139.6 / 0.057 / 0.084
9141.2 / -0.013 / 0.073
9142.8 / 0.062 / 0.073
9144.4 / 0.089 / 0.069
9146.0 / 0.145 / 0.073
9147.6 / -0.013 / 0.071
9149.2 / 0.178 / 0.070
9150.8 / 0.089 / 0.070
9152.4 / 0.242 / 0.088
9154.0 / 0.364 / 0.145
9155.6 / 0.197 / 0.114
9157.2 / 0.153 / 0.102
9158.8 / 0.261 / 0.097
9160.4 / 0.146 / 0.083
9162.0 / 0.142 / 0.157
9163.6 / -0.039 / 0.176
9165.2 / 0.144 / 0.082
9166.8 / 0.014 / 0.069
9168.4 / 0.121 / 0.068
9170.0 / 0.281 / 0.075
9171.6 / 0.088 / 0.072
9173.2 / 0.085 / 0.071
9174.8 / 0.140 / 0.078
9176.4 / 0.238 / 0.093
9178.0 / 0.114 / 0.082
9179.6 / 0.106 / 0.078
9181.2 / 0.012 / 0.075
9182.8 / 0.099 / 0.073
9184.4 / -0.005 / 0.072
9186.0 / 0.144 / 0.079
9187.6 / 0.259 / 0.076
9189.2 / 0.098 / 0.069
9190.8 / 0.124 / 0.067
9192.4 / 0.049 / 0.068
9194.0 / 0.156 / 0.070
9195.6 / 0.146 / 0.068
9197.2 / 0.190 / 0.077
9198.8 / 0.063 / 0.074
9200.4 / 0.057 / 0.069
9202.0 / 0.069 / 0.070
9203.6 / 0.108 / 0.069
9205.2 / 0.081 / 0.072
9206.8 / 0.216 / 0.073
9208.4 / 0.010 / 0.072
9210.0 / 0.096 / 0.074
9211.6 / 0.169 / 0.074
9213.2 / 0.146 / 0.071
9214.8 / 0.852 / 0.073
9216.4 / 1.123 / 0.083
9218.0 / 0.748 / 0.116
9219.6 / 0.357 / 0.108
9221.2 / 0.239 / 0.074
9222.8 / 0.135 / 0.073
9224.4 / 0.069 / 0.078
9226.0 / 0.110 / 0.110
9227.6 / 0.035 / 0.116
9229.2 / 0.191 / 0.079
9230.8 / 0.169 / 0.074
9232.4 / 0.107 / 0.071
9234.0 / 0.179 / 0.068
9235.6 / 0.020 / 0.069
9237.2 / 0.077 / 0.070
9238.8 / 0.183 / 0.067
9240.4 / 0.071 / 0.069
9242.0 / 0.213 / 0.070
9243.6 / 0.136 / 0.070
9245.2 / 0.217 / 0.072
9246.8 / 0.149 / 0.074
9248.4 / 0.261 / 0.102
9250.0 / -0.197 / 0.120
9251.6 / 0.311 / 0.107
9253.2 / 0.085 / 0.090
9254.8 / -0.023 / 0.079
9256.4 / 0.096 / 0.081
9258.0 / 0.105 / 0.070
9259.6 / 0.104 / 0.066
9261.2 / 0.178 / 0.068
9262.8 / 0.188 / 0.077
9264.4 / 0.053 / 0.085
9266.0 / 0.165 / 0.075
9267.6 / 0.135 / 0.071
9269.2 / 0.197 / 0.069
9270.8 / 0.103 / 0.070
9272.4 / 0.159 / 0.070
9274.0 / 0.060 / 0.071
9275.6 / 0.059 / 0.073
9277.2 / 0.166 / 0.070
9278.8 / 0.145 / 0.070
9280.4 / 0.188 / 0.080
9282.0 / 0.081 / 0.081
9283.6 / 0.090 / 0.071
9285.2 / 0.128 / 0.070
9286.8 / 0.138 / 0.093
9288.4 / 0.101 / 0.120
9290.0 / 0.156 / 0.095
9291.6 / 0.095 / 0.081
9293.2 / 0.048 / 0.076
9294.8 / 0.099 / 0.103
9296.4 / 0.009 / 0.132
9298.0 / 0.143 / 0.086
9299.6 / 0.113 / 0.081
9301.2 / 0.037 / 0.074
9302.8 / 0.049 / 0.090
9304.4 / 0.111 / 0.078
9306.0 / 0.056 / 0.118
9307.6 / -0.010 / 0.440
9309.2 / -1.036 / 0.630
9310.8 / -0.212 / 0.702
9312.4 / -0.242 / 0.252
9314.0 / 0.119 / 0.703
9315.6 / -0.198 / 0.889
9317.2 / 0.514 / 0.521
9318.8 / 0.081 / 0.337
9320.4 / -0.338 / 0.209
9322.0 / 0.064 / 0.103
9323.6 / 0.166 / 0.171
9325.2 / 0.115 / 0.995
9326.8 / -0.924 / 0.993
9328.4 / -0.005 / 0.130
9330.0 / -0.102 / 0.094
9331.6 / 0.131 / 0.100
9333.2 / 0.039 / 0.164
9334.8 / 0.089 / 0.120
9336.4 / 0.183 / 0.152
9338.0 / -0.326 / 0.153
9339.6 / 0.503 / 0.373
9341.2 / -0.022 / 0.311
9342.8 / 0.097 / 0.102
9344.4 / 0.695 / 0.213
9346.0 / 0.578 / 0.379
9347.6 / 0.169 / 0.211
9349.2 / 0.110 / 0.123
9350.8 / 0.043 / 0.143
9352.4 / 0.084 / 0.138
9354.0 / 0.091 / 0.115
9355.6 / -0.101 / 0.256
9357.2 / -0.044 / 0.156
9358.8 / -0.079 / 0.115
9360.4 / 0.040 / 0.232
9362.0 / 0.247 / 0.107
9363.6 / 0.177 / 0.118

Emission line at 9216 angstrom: [O III] 5007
